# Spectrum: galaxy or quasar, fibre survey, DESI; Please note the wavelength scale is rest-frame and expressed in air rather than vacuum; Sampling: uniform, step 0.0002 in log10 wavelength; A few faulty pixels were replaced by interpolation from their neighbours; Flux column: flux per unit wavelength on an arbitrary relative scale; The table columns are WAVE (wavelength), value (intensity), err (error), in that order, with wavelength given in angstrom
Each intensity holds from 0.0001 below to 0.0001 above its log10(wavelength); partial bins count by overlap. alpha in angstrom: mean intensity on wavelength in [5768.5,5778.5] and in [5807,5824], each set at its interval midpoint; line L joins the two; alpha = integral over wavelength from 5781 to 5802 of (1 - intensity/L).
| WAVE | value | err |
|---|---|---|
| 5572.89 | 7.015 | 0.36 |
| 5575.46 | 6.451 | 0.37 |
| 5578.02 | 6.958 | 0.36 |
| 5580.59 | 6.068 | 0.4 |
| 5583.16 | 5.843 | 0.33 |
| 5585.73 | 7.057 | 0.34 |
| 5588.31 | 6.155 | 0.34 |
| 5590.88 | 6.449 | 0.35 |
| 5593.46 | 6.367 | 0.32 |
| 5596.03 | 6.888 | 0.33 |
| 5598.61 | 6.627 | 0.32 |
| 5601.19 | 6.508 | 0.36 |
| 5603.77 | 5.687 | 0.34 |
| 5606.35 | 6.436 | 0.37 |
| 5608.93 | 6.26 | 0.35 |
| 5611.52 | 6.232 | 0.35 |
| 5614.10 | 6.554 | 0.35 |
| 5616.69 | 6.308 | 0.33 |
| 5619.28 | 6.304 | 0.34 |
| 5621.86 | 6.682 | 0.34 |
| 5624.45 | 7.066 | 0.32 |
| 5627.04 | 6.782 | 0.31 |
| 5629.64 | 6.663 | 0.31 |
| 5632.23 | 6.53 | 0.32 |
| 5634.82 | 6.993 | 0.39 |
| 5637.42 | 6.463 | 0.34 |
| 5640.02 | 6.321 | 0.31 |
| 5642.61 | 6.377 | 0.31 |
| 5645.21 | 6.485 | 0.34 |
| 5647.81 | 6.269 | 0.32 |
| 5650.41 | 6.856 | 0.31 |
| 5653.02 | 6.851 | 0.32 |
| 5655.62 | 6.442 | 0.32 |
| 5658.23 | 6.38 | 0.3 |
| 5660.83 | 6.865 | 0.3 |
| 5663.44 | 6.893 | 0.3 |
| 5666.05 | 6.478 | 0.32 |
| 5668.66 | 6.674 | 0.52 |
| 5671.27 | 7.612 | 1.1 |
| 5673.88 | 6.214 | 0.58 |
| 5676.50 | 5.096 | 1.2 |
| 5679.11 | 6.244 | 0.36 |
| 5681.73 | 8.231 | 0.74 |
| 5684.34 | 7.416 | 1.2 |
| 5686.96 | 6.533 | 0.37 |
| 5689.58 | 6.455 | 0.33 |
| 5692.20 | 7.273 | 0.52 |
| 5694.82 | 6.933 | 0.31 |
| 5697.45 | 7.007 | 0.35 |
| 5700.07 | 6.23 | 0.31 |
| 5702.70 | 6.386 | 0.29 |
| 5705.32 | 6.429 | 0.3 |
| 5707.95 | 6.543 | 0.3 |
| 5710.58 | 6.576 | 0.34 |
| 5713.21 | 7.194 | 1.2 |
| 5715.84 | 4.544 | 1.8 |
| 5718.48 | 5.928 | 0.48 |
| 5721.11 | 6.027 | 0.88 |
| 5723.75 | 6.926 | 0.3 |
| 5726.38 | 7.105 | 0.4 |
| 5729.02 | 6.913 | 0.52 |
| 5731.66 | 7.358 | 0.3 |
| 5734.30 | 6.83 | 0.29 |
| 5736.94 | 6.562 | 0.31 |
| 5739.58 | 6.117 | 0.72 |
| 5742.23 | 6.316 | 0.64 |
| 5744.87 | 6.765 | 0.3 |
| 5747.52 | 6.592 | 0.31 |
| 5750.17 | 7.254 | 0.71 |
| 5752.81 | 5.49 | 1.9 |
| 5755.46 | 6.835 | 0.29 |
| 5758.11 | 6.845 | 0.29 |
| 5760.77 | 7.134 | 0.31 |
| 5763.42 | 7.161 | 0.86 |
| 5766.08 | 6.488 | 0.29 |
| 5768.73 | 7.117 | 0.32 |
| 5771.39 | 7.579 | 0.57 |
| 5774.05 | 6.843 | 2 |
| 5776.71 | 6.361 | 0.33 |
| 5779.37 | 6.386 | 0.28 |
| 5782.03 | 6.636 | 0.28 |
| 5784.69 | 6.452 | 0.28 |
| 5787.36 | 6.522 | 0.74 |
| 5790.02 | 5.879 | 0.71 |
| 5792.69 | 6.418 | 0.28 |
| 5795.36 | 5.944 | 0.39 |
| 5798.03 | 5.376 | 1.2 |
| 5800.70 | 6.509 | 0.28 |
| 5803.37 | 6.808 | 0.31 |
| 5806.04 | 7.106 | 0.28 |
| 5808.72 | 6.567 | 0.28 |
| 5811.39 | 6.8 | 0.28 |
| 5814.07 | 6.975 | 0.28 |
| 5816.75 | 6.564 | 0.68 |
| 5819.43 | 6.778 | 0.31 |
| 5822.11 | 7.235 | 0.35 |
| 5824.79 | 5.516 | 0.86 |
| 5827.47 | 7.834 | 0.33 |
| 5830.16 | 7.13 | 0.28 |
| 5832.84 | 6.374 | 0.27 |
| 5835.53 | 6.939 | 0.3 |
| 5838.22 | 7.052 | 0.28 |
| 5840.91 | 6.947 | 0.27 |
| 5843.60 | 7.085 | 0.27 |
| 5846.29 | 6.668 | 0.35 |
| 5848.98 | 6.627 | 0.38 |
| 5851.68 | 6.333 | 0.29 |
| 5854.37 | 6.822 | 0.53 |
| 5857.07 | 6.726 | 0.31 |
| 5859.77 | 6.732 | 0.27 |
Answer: 2.0 angstrom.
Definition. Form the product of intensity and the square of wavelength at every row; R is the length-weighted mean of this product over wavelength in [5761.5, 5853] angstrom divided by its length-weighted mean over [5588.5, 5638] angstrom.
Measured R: 1.10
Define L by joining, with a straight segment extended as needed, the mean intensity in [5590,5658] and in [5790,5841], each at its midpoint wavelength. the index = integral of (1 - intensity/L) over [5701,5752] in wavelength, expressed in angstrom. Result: 0.41 angstrom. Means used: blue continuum 6.51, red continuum 6.65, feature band 6.53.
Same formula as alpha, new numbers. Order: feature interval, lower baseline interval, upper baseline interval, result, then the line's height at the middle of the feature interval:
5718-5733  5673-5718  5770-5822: -0.47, 6.55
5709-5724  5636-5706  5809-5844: 1.24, 6.71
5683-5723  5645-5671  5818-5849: 1.24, 6.71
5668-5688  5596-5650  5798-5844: -0.55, 6.58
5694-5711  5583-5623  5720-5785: 0.12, 6.62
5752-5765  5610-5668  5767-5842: -0.19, 6.64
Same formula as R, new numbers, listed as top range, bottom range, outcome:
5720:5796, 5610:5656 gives 1.06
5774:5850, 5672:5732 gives 1.05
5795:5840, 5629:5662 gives 1.08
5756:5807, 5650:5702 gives 1.02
